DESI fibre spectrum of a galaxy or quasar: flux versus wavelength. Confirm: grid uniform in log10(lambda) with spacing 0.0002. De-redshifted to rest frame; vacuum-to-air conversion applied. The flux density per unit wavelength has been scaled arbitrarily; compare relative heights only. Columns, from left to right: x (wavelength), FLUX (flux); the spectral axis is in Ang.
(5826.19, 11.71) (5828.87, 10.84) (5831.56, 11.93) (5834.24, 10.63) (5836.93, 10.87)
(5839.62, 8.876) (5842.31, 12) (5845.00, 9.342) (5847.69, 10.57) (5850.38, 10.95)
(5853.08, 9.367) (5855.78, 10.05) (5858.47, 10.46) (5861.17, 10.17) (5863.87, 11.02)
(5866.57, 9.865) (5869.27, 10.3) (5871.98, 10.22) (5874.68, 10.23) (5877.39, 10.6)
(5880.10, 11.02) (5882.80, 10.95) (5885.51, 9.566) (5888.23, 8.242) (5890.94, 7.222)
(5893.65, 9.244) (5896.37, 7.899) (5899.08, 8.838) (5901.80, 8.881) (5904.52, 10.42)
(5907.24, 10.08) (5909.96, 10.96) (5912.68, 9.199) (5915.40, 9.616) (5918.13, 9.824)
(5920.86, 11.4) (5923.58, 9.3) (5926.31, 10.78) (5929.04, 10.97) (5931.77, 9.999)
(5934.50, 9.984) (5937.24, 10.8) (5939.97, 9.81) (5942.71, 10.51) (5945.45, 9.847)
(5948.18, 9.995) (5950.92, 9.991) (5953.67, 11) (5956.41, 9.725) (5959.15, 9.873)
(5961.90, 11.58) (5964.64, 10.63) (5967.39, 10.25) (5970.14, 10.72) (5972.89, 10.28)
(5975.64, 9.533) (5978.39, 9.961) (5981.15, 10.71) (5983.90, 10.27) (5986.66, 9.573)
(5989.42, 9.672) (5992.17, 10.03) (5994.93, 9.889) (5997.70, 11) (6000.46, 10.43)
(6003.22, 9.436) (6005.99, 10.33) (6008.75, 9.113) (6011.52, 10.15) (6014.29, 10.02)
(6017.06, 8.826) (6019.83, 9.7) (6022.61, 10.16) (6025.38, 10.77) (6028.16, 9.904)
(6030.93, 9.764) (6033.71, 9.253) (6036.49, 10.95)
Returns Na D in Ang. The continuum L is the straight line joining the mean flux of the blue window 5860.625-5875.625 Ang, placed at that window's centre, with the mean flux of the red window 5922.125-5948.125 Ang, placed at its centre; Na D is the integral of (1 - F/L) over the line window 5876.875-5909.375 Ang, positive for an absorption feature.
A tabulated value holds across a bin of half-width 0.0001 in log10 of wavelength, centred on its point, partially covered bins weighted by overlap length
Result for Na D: 2.7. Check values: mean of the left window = 10.3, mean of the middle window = 9.42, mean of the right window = 10.2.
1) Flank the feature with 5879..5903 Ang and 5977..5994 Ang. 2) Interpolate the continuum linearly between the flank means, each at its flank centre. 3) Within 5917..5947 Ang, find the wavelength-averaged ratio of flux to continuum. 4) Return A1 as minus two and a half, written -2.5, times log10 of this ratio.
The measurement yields -0.09 mag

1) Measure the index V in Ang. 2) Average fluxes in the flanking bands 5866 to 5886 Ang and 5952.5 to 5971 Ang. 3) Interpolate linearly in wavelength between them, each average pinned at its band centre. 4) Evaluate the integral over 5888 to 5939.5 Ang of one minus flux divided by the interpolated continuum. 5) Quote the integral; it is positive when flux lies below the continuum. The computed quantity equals 3.7 Ang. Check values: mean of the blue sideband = 10.4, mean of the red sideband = 10.5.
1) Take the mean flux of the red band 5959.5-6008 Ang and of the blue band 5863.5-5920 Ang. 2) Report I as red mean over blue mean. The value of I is 1.1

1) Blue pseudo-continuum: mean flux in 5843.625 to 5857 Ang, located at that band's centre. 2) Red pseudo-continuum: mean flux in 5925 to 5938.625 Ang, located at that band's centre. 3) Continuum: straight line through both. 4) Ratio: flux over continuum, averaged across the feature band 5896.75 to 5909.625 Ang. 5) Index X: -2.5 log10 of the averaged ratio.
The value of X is 0.09 mag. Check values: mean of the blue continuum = 10.1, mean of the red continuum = 10.5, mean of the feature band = 9.54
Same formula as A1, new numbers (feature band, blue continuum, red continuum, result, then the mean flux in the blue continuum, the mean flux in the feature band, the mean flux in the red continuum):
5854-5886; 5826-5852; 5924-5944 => 0.02 mag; 10.7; 10.4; 10.4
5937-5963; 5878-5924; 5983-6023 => -0.06 mag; 9.59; 10.3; 9.89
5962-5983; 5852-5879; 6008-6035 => -0.05 mag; 10.2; 10.4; 9.78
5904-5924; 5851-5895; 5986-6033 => -0.02 mag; 9.92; 10.1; 9.92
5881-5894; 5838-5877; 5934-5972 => 0.13 mag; 10.3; 9.1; 10.3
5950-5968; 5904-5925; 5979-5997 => -0.04 mag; 10.1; 10.5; 10.1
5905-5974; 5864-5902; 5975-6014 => -0.05 mag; 9.57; 10.3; 10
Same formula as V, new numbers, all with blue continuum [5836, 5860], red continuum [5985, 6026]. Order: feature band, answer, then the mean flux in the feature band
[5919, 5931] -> -0.5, 10.6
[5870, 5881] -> -0.3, 10.5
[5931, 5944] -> -0.2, 10.2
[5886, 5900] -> 2.5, 8.35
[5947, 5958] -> -0.1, 10.2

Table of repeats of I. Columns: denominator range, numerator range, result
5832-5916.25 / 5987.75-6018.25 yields 1.00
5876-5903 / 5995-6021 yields 1.07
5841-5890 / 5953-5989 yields 1.00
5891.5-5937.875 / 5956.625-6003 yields 1.04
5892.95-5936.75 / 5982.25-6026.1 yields 1.01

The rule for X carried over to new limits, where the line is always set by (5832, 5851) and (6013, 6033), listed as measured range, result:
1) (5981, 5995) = 0.00 mag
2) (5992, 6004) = -0.03 mag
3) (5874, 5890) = 0.04 mag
